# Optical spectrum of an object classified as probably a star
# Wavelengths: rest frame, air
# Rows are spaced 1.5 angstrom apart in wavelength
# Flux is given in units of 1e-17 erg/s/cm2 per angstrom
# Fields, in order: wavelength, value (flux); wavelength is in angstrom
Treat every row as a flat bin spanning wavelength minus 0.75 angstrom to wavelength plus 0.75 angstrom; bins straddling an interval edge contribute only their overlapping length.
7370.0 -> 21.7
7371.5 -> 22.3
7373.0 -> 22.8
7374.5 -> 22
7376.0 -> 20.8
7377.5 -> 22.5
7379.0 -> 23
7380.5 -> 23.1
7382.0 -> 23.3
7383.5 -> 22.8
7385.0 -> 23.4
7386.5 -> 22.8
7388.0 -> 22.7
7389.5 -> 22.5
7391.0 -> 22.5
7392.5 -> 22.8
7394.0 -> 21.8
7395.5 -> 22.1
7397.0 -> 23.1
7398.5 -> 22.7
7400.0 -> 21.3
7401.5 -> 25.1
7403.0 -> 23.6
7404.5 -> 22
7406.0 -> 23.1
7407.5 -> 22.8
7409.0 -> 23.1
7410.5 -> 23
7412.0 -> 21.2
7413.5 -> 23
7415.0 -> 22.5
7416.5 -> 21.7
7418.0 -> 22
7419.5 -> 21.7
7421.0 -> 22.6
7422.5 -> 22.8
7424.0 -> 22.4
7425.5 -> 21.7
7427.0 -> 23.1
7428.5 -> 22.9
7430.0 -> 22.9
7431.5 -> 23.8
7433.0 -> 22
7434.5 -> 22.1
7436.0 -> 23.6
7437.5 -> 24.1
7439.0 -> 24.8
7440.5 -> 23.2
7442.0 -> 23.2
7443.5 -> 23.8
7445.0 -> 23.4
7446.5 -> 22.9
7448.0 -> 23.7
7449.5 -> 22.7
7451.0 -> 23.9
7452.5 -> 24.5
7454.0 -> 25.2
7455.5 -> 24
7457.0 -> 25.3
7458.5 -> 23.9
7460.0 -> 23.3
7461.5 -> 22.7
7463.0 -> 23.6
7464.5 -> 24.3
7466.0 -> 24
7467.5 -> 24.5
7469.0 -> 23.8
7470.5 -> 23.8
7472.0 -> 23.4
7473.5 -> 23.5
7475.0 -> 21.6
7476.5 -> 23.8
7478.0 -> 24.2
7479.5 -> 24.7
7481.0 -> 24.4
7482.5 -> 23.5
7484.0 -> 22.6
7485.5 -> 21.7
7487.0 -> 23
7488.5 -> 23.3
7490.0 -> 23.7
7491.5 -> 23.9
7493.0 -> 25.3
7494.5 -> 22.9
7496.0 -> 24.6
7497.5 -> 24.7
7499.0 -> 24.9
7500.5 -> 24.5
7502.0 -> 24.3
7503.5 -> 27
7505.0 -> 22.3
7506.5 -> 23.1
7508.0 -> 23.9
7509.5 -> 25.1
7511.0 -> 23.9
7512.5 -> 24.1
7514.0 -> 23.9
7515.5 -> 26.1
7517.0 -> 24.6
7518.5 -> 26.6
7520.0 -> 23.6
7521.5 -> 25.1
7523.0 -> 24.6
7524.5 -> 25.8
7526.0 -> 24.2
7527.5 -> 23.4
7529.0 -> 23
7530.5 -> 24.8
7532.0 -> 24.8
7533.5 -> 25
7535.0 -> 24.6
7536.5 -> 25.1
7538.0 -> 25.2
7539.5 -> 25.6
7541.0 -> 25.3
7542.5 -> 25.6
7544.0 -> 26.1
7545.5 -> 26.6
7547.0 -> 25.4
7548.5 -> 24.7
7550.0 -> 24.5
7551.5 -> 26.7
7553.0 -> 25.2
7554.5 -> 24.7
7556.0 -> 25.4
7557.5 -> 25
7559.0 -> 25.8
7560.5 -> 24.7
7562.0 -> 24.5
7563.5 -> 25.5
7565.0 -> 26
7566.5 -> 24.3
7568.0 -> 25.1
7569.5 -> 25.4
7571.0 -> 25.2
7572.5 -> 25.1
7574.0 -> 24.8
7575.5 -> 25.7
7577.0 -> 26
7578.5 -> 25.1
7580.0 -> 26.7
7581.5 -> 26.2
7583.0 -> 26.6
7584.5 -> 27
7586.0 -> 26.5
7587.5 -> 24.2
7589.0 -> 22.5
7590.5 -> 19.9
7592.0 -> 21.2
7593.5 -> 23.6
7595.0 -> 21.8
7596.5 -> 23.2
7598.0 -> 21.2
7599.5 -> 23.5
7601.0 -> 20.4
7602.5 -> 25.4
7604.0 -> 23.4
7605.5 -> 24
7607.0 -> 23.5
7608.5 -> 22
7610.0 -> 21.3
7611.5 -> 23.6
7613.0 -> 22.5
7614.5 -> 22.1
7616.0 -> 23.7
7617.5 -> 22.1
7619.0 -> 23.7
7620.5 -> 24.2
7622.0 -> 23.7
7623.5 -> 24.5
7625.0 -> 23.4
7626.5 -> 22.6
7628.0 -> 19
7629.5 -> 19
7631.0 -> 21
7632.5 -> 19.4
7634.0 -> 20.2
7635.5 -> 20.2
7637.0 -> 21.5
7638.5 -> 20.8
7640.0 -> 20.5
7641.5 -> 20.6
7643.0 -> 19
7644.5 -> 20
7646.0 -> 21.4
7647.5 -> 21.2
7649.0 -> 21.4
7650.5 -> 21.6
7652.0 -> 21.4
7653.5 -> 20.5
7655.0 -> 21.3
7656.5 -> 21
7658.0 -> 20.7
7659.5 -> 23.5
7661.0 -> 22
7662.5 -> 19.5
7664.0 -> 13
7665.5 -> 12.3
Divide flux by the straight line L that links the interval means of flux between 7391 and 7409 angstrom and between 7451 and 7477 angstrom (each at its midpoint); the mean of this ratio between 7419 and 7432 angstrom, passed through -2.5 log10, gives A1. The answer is 0.03 mag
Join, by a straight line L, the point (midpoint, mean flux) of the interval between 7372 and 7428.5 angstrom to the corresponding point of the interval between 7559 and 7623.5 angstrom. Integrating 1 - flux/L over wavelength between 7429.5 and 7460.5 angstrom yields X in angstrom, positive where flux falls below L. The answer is -1.0 angstrom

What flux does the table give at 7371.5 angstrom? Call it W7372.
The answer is 22.3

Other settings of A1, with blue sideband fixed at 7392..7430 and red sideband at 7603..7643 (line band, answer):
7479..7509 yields -0.07 mag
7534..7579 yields -0.14 mag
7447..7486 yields -0.06 mag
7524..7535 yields -0.10 mag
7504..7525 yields -0.10 mag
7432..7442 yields -0.04 mag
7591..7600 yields -0.01 mag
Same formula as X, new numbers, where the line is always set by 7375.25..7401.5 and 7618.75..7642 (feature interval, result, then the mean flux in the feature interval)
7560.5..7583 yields -3.8 angstrom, 25.4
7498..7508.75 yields -1.1 angstrom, 24.3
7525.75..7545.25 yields -2.6 angstrom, 24.9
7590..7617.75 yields -1.3 angstrom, 22.6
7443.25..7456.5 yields -0.9 angstrom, 23.8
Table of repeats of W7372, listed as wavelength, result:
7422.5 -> 22.8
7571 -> 25.2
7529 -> 23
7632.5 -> 19.4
